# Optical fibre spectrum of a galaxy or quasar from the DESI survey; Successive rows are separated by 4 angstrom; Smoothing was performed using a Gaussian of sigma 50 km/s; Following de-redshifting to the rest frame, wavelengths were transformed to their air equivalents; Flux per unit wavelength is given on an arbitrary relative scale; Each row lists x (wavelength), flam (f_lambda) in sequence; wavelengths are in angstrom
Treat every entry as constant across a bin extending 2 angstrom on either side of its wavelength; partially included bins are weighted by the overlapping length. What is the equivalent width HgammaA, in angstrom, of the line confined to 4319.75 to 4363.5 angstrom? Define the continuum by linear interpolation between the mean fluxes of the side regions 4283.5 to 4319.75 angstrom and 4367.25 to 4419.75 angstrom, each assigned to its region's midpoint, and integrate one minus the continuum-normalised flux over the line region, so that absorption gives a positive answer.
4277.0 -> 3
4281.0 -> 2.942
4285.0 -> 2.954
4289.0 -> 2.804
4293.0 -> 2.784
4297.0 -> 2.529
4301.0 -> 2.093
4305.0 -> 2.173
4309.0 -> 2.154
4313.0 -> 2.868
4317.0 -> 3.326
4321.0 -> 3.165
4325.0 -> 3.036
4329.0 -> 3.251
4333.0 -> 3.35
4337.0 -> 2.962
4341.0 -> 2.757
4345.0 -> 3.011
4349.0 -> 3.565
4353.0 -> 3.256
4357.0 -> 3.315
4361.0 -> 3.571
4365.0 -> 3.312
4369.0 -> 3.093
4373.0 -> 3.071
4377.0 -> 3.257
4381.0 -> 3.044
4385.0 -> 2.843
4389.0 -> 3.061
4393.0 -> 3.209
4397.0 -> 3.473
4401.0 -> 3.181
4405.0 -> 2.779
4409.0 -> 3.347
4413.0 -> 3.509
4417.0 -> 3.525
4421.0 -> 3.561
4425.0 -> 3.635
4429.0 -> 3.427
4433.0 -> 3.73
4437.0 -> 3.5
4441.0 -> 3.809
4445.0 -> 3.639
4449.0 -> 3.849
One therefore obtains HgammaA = -5.0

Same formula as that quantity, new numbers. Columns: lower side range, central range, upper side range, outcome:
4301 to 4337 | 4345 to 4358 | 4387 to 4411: -1.4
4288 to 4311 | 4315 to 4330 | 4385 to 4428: -3.4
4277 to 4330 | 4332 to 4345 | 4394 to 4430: -0.1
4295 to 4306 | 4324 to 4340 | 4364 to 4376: -2.8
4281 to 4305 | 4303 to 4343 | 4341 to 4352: 0.5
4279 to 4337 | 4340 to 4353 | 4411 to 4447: -0.4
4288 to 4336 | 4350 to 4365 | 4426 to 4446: -1.4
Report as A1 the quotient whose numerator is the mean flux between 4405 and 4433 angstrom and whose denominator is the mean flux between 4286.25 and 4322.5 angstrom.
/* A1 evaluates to 1.31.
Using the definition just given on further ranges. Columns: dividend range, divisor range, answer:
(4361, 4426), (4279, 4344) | 1.15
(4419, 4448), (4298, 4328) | 1.34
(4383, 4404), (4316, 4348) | 1.01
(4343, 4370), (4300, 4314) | 1.44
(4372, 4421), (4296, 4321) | 1.25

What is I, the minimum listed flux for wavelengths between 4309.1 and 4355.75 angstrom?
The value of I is 2.757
